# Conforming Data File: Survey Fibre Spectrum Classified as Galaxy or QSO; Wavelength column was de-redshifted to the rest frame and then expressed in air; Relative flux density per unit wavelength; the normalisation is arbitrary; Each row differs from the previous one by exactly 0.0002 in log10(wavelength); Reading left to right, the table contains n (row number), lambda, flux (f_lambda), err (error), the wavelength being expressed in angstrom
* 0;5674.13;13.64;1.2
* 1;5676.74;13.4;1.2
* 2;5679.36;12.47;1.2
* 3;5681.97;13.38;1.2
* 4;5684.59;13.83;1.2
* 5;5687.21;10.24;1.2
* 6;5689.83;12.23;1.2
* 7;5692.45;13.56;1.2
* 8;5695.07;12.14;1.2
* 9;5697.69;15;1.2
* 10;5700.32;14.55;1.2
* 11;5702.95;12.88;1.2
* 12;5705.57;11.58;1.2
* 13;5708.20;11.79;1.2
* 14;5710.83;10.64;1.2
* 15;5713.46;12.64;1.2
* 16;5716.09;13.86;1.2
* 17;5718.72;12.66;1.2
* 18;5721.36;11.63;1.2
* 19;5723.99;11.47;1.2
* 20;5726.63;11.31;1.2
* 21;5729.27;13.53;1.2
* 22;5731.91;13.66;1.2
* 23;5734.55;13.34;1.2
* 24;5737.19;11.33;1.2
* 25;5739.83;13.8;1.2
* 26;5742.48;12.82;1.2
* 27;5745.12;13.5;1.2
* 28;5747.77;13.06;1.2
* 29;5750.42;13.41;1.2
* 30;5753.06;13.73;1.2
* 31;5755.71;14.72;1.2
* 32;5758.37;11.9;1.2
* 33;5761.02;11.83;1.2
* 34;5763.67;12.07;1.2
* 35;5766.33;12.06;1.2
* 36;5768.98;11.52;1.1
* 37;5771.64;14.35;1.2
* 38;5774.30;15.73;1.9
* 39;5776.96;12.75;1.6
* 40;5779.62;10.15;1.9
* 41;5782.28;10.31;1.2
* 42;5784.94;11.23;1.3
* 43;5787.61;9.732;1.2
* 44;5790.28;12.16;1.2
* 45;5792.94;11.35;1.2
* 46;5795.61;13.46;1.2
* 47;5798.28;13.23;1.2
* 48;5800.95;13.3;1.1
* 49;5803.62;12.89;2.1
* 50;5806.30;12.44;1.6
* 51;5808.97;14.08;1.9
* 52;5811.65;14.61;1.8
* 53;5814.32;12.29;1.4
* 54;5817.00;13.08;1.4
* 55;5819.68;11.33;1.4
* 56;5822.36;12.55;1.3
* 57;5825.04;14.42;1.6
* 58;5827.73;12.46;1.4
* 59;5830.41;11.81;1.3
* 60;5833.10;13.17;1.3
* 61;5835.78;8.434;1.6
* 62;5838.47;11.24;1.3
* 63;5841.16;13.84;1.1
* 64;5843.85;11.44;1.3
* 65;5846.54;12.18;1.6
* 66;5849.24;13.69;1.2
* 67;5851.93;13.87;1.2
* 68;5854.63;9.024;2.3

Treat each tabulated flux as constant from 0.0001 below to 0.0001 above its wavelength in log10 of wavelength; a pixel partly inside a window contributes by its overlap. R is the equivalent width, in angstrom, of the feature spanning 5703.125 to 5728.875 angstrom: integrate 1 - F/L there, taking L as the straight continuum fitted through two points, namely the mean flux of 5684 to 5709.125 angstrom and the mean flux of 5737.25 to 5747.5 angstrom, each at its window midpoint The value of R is 1.7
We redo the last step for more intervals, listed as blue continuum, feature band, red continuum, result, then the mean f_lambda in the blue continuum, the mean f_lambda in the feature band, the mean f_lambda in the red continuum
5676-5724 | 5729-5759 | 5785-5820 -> -1.5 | 12.7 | 13.3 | 12.6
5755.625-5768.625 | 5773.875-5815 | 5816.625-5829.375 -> 0.3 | 12.2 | 12.4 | 12.7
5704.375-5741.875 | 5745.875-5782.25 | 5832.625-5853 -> -1.4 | 12.4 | 12.8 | 12.2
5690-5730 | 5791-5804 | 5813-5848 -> -0.6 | 12.6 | 12.8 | 12.2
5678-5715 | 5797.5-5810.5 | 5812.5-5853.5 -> -0.8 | 12.6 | 13.2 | 12.4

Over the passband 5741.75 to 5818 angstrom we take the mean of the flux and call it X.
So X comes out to 12.7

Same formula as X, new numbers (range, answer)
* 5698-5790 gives 12.5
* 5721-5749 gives 12.7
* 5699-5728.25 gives 12.3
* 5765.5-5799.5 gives 12.2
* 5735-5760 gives 13.1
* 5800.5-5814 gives 13.4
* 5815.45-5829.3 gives 12.7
